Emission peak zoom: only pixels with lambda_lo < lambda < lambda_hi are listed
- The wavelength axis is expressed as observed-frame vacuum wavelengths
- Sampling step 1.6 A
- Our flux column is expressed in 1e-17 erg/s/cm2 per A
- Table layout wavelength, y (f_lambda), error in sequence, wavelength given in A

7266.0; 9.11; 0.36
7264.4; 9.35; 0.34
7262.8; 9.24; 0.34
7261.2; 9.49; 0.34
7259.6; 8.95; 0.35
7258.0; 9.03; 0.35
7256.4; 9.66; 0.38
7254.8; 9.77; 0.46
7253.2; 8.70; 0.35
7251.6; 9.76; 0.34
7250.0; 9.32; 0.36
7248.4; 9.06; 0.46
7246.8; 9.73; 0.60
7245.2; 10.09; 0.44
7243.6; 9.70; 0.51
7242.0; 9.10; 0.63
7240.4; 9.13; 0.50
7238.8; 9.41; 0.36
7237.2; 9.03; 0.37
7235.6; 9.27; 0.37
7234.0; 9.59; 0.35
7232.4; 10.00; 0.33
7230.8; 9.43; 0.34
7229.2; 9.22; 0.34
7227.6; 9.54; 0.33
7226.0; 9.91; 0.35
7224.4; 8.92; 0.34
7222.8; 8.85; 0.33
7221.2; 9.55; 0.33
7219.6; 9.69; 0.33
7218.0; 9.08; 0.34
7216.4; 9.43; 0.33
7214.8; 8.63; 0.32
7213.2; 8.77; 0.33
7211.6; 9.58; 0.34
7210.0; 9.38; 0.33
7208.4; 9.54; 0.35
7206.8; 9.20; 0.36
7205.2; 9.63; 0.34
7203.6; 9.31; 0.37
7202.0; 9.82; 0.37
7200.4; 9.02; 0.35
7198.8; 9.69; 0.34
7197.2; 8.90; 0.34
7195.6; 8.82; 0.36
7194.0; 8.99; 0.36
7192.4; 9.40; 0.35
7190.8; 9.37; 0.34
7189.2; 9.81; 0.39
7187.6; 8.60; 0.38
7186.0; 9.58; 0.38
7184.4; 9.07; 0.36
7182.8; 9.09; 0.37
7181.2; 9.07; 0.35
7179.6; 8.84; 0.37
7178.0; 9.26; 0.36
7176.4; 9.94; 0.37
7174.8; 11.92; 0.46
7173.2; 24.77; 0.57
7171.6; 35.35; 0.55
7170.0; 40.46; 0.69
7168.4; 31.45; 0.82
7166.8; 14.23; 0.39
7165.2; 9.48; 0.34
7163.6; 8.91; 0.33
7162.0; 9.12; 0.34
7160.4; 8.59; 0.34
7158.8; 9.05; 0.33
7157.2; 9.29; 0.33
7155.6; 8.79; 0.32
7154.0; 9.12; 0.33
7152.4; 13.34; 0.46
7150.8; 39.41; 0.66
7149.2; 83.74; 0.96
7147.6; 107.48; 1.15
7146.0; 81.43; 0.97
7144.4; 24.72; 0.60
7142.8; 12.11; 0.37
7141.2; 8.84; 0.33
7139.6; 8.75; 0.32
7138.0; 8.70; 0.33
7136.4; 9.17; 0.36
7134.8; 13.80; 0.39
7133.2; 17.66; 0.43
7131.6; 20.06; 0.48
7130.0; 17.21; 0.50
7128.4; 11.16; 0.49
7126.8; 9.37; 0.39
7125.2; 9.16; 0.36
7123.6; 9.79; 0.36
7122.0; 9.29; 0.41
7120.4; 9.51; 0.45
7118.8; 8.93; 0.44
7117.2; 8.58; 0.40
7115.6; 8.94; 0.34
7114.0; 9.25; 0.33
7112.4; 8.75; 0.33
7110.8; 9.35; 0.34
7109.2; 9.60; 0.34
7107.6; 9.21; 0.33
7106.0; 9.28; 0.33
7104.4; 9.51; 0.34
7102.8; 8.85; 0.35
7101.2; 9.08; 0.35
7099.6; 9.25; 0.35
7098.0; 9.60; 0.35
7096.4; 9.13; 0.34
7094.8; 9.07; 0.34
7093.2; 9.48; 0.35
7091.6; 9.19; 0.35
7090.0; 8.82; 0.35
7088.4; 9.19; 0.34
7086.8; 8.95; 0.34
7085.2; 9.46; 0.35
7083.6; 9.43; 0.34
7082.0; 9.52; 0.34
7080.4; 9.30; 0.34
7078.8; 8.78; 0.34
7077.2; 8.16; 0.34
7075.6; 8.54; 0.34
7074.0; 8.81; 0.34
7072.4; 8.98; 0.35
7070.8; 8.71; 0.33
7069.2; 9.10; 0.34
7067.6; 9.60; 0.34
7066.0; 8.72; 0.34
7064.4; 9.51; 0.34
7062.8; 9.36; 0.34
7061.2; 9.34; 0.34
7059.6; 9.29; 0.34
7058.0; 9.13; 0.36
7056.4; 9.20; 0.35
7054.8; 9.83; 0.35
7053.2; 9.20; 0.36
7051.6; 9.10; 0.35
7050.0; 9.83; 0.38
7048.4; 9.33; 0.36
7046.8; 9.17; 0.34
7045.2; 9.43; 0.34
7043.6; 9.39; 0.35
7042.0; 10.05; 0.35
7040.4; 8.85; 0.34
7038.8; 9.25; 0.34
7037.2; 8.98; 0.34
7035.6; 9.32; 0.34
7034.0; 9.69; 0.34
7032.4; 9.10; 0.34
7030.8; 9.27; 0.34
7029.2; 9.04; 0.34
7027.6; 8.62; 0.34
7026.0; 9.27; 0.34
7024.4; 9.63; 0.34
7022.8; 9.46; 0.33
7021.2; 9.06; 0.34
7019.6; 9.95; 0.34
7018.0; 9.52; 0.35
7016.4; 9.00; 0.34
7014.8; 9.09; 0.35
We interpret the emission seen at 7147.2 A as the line Halpha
